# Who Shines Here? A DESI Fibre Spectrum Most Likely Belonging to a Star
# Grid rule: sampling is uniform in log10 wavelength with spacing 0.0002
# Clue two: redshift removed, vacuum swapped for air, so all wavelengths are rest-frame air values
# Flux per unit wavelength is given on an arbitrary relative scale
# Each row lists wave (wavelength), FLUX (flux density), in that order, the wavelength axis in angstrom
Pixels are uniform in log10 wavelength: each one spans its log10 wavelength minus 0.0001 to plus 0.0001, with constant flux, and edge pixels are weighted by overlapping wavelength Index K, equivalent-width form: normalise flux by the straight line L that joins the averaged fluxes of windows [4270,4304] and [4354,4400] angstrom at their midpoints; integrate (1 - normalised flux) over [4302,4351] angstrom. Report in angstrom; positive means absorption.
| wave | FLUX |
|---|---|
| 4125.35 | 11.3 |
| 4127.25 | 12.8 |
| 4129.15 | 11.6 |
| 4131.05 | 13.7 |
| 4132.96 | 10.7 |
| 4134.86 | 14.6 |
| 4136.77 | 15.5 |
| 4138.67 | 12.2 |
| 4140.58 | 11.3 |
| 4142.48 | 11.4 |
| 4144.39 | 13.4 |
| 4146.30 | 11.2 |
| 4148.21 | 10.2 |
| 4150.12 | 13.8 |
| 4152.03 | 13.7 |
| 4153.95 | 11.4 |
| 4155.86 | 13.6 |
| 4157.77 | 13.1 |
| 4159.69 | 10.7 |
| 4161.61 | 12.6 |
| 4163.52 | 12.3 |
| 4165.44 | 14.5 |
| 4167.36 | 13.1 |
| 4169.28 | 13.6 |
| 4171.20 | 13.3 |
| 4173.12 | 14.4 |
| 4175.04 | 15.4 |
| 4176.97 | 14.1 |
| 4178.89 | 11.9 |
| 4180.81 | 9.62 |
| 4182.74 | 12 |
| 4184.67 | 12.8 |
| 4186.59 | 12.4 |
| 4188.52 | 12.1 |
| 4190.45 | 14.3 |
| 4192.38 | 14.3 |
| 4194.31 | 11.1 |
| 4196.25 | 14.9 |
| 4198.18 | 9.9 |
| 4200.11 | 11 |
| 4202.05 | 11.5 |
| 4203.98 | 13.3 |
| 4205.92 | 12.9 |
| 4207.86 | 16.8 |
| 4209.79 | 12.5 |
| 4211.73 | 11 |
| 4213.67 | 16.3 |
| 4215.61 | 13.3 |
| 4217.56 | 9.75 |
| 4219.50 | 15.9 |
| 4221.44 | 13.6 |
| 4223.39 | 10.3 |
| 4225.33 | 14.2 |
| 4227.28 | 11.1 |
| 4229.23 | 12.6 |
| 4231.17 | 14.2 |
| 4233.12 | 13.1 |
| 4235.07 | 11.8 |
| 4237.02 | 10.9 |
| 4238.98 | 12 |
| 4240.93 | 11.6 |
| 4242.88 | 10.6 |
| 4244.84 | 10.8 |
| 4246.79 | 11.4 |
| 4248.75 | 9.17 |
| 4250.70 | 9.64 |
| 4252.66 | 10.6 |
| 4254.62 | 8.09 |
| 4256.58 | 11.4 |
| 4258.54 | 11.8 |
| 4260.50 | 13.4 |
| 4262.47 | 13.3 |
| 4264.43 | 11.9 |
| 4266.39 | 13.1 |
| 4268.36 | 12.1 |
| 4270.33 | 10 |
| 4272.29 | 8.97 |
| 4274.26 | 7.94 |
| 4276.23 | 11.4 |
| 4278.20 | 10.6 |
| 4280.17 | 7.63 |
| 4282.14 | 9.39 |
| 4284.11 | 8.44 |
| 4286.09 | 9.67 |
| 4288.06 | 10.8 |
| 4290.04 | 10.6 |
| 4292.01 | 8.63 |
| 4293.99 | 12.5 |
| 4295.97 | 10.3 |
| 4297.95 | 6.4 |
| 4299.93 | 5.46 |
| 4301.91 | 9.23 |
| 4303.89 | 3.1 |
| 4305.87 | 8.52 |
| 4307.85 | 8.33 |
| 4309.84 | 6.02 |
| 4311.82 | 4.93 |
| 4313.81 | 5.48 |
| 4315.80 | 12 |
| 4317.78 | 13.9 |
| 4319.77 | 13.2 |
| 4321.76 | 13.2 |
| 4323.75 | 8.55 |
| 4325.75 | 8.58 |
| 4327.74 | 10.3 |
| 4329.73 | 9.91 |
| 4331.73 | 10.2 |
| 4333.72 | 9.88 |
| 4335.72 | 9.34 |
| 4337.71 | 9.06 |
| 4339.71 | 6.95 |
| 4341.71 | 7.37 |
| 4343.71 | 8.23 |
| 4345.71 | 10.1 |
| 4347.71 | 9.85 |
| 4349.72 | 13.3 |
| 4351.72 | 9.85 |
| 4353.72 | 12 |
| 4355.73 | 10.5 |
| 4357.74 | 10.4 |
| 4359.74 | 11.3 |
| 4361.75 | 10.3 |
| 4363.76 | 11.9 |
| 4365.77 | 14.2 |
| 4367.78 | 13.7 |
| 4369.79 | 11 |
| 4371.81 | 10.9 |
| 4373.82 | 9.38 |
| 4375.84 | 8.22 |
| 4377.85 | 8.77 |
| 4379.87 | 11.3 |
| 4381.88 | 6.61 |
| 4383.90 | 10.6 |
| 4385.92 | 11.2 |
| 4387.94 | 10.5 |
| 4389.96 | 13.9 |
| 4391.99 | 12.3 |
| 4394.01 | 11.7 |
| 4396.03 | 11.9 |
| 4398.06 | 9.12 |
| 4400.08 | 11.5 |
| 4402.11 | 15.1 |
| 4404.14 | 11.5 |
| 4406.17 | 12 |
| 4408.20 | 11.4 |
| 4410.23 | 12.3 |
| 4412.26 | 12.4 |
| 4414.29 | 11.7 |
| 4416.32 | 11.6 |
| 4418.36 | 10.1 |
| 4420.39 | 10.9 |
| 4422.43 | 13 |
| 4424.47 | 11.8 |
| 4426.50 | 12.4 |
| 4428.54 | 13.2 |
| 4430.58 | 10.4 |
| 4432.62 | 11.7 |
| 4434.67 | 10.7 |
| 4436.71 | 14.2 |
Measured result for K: 3.6 angstrom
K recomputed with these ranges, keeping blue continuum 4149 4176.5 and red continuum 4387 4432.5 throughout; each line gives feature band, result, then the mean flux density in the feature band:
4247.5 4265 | 2.3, 11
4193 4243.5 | 1.4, 12.6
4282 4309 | 8.4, 8.63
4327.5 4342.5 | 3.9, 9.09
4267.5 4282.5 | 3.4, 9.75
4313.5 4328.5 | 1.8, 10.9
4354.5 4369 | 0.4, 11.8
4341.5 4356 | 2.3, 10.3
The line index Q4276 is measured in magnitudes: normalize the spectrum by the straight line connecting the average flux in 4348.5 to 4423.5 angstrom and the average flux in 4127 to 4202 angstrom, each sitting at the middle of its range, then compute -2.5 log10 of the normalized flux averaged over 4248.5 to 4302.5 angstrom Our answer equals 0.186 mag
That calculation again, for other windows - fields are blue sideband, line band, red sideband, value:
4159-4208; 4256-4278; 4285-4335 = -0.092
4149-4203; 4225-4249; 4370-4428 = 0.047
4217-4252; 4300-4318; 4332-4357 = 0.344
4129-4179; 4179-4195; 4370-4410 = 0.026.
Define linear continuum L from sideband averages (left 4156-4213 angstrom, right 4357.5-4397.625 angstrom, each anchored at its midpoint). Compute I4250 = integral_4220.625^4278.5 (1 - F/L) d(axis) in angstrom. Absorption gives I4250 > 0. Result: 3.9 angstrom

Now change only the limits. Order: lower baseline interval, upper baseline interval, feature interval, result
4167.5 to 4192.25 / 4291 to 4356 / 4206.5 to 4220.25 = -1.6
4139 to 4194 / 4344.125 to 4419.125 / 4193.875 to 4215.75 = -0.8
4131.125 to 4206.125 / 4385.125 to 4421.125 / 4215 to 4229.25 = -0.1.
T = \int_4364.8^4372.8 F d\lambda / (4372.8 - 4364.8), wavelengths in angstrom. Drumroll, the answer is 12.4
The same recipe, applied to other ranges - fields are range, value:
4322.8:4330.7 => 9.34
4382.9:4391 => 11.5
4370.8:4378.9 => 9.32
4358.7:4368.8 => 12.3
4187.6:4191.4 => 13.2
